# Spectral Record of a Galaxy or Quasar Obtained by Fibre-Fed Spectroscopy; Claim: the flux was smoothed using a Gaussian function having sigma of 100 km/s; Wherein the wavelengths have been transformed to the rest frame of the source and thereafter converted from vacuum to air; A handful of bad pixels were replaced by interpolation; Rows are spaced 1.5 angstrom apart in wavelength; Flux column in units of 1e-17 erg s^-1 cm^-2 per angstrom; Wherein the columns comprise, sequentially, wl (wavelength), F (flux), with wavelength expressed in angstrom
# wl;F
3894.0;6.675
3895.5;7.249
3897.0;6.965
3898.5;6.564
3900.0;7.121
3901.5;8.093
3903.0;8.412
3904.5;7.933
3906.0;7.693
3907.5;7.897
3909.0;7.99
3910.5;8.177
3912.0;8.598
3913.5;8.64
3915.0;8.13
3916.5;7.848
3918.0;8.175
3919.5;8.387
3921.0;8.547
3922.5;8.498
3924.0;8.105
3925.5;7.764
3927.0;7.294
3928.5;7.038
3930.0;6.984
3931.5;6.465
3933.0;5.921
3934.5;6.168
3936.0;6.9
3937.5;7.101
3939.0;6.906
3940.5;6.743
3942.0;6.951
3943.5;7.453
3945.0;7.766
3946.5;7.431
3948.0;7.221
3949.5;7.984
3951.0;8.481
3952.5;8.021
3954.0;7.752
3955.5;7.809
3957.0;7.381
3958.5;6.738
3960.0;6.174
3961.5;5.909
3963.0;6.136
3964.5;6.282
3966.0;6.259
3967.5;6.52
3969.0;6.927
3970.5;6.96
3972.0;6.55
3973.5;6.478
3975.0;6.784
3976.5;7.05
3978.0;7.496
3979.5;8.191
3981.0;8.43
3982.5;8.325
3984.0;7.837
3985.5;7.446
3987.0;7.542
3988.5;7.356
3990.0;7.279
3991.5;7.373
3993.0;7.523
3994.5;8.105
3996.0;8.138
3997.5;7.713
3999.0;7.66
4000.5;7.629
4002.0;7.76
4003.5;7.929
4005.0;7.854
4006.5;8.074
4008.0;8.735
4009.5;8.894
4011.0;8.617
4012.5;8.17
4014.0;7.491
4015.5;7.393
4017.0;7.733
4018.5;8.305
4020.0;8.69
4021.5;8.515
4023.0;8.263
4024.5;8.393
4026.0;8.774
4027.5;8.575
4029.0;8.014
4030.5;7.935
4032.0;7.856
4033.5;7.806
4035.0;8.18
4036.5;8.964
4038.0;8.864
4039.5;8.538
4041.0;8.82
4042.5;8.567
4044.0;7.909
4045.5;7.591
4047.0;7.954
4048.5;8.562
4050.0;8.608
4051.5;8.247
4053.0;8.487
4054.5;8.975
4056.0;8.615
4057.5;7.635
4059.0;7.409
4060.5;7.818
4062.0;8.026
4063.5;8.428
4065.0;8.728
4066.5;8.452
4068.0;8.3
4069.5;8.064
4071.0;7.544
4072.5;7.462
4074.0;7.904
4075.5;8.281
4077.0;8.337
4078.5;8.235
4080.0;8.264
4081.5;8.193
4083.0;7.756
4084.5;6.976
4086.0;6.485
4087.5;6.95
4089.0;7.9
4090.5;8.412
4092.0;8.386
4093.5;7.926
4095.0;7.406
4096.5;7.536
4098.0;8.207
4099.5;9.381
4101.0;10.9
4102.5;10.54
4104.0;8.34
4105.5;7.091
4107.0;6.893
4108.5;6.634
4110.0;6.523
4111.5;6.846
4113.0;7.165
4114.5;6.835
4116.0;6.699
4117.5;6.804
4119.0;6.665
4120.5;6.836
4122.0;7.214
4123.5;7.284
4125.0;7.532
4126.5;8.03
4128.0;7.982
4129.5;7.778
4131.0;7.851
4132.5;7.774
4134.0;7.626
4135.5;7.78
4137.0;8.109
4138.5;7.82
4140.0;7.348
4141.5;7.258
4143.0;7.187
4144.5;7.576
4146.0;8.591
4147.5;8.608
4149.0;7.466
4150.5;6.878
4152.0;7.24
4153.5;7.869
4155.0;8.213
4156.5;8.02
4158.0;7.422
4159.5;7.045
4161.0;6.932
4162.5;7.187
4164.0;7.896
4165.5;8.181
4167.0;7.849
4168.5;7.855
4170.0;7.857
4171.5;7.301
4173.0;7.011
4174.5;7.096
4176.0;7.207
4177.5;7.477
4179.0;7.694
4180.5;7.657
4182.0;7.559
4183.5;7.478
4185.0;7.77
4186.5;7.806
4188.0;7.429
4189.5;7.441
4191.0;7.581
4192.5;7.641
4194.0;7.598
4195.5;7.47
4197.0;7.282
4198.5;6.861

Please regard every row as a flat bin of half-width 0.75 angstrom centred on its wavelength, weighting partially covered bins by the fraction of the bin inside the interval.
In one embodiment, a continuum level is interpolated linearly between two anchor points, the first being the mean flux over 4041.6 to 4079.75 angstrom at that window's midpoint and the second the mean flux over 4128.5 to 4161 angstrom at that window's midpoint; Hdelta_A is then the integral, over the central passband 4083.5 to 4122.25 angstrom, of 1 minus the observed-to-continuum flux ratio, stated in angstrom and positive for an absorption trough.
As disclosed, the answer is 1.6 angstrom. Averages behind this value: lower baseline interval 8.17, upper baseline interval 7.67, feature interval 7.6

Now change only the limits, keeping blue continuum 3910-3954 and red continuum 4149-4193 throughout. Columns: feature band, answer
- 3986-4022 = -1.7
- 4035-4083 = -4.4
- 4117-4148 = -0.2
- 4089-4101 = -1.2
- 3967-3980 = 1.0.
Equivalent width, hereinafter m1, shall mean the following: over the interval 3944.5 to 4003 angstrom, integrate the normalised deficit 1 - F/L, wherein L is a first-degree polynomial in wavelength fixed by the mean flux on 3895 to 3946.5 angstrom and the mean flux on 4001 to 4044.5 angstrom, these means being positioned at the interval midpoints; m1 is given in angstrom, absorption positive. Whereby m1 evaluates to 4.23 angstrom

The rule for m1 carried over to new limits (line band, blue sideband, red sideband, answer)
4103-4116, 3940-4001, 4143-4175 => 0.8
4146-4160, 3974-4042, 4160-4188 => -0.2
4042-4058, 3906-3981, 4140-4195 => -1.8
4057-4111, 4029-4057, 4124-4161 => 0.6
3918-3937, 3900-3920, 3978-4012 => 1.7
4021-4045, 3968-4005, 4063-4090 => -2.0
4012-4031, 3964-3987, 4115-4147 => -2.3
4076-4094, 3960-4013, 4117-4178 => -0.7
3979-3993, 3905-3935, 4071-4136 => 0.0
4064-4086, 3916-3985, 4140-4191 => -1.6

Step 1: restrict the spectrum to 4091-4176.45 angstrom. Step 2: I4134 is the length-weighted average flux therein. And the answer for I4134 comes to 7.64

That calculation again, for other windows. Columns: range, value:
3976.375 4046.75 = 8.06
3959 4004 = 7.25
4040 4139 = 7.88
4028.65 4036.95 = 8.1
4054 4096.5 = 7.95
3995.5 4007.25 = 7.84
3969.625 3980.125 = 7.06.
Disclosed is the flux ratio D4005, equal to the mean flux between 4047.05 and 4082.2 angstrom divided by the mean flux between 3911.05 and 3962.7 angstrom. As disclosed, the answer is 1.10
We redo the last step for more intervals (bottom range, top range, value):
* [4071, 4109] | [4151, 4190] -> 0.94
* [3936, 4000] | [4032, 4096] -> 1.11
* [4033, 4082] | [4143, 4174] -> 0.93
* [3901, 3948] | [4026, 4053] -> 1.09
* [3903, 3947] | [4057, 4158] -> 1.02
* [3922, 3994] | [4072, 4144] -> 1.07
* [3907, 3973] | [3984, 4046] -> 1.10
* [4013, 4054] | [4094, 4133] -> 0.93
